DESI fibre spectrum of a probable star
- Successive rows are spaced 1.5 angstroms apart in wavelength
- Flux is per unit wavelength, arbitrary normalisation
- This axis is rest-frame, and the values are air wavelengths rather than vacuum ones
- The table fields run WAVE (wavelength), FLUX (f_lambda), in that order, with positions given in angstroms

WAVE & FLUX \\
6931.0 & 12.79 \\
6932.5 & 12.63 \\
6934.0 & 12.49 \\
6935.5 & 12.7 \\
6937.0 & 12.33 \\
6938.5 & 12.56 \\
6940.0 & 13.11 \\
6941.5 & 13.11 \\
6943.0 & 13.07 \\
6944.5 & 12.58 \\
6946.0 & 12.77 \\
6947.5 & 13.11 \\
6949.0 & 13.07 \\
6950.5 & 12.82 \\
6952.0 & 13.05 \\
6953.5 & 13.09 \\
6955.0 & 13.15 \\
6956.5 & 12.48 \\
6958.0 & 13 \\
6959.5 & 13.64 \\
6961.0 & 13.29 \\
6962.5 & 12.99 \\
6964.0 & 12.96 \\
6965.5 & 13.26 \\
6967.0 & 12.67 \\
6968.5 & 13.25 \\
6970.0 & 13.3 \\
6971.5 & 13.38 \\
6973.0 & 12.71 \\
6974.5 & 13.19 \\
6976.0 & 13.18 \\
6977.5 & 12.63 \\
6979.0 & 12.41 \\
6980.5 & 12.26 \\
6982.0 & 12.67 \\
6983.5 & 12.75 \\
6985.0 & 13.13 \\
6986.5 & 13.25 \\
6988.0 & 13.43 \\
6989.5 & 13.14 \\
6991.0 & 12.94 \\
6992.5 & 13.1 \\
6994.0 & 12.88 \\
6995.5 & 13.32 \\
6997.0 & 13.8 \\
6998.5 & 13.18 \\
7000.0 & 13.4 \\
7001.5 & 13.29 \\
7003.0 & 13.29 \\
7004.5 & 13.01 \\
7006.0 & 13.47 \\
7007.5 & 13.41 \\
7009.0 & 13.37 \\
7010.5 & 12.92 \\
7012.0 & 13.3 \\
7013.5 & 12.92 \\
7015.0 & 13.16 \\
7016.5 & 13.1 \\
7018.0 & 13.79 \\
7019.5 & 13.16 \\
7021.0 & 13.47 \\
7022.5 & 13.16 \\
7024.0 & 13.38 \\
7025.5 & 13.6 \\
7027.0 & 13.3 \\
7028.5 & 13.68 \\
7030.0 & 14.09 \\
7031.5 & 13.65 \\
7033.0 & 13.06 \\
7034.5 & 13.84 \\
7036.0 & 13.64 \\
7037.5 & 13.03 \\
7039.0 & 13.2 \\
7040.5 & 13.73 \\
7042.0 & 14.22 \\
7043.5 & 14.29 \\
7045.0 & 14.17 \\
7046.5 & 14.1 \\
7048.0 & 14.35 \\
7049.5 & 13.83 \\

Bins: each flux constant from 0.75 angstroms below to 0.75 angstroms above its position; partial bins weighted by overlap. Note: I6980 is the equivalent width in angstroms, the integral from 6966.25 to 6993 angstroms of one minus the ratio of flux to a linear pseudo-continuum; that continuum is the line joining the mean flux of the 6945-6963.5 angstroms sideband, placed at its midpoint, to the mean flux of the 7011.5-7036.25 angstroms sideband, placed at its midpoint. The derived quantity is 0.4 angstroms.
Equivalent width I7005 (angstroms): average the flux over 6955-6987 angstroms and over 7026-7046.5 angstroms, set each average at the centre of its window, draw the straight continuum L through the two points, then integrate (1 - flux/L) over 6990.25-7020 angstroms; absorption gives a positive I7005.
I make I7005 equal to 0.25 angstroms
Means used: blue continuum 13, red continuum 13.7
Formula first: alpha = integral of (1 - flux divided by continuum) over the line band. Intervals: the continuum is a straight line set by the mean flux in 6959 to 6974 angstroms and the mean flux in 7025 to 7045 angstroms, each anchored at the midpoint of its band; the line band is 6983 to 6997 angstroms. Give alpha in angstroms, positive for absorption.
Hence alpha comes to 0.2 angstroms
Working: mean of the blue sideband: 13.1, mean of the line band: 13.1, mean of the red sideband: 13.7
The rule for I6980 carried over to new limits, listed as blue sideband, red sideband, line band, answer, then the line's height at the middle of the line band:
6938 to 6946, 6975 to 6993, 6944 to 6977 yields -0.38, 12.9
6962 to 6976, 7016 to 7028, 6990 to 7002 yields 0.00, 13.2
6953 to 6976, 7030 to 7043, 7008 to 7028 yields 0.26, 13.5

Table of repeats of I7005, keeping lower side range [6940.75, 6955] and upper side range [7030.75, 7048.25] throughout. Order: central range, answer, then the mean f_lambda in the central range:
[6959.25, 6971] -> 0.0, 13.2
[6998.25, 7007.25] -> 0.1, 13.3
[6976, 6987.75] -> 0.4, 12.8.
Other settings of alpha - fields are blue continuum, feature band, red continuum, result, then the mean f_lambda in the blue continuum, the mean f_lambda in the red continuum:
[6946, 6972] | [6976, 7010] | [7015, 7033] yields 0.5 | 13.1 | 13.5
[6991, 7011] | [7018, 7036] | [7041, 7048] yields 0.4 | 13.3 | 14.2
